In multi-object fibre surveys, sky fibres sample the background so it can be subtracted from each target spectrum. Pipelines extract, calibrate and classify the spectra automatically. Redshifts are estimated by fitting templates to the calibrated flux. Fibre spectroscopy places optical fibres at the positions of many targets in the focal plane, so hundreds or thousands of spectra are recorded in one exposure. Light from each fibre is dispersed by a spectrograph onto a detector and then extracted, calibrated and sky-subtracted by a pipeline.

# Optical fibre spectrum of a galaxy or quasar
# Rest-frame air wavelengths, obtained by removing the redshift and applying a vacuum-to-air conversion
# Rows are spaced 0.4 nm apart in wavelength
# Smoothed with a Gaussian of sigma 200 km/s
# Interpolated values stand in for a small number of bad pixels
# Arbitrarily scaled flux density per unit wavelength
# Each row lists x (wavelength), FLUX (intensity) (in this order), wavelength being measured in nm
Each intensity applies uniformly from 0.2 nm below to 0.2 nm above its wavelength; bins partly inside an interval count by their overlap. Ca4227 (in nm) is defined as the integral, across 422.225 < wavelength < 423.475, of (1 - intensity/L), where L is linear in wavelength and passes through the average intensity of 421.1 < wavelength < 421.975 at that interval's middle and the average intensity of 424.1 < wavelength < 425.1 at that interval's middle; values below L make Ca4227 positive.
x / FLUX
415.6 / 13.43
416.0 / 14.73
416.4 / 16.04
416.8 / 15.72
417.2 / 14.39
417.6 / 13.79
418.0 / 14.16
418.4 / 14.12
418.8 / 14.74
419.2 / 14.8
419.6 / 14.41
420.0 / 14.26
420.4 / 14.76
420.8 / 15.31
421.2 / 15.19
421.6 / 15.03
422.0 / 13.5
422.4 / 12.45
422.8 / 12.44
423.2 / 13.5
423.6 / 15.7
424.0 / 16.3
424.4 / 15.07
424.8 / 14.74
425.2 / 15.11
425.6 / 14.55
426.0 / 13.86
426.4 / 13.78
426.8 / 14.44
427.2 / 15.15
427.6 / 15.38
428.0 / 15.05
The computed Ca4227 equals 0.162 nm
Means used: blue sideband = 14.8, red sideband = 15.1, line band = 13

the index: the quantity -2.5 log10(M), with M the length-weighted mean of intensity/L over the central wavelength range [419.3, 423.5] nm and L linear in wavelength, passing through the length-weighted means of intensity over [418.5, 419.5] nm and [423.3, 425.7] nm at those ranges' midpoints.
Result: 0.06 mag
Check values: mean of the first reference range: 14.7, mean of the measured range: 14.1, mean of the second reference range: 15.2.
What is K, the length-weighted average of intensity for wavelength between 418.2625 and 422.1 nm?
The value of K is 14.6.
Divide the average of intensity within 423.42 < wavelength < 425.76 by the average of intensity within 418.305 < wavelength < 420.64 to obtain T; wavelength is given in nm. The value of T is 1.05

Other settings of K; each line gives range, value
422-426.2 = 14.3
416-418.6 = 14.7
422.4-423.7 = 13.5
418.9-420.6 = 14.6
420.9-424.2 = 14.3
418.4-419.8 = 14.6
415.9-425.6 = 14.6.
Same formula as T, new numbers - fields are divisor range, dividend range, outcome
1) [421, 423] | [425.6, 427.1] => 1.03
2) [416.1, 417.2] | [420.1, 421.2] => 0.97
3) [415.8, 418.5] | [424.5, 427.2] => 0.98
